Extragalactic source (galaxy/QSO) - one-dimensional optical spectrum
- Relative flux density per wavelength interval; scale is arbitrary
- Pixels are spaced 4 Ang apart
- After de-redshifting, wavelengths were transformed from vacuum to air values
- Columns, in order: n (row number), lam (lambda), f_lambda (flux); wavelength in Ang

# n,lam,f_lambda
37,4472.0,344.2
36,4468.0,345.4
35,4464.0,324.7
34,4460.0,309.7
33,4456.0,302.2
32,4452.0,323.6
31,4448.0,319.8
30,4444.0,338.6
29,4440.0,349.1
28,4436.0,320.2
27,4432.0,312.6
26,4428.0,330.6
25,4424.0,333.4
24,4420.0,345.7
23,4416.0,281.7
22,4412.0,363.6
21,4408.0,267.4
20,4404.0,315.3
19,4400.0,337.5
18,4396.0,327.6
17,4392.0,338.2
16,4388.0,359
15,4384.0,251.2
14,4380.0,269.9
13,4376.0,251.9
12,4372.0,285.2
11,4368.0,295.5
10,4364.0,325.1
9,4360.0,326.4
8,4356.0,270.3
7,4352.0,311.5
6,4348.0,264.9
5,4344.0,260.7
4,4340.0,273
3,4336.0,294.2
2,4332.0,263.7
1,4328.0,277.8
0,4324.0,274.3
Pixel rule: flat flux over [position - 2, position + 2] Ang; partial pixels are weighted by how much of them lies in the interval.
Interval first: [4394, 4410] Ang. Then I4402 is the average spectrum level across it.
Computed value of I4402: 312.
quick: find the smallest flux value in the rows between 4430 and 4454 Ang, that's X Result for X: 312.6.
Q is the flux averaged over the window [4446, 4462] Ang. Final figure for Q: 314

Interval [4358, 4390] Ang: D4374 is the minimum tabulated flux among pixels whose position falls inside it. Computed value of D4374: 251.2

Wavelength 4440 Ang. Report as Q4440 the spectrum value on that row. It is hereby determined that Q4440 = 349.1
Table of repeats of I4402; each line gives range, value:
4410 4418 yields 323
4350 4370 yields 306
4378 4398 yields 309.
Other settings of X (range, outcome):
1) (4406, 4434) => 267.4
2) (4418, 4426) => 333.4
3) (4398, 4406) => 315.3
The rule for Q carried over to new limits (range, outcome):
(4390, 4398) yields 333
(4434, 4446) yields 336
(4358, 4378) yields 297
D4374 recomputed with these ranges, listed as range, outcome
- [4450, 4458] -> 302.2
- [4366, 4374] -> 285.2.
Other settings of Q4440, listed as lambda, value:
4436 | 320.2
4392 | 338.2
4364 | 325.1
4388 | 359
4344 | 260.7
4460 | 309.7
